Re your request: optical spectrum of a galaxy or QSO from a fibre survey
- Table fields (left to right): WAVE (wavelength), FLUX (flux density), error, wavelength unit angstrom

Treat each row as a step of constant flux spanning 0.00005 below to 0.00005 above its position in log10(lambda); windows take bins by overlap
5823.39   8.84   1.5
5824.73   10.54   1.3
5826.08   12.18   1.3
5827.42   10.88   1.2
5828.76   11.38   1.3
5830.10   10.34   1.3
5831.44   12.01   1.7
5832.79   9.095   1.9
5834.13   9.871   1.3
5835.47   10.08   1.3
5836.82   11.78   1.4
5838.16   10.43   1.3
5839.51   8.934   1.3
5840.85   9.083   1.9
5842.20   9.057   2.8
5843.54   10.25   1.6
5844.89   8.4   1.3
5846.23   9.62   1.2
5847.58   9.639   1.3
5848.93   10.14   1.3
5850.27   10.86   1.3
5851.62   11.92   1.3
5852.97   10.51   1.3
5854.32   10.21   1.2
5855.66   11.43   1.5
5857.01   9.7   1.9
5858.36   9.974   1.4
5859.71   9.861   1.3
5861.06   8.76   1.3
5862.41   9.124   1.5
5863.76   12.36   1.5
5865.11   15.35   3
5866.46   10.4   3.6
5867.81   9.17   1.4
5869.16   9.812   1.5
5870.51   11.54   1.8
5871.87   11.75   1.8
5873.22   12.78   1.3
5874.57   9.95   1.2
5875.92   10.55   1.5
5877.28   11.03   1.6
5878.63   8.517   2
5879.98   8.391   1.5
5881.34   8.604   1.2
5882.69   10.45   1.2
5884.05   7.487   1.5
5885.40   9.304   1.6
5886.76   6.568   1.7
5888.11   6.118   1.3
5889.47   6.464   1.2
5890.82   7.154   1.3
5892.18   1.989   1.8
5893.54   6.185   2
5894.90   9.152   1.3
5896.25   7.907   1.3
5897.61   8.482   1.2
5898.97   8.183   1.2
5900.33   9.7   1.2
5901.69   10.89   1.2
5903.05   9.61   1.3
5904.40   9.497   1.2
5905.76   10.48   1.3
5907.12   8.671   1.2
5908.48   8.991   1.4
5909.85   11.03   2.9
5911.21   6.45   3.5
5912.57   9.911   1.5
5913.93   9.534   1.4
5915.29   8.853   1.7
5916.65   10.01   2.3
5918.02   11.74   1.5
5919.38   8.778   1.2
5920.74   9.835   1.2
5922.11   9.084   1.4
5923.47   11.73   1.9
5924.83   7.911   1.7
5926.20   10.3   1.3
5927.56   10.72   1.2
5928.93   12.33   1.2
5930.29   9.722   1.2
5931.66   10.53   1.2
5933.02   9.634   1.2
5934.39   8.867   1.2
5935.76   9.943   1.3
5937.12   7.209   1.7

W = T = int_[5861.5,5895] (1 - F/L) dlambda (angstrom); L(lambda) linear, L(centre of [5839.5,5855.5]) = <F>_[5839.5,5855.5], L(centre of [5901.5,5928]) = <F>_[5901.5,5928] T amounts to 2.2 angstrom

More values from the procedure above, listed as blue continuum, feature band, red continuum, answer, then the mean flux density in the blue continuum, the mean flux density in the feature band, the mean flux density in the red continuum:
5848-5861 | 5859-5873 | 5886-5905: -1.81 angstrom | 10.4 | 10.9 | 7.71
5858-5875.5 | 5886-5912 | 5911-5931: 5.46 angstrom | 10.8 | 8.09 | 9.87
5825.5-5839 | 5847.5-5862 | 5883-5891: -1.41 angstrom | 10.8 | 10.3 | 7.34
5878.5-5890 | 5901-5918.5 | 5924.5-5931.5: -0.56 angstrom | 7.98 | 9.64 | 10.3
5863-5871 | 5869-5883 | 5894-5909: 0.69 angstrom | 11.4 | 10.3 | 9.2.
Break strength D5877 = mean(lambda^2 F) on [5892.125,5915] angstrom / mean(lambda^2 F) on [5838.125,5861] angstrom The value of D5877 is 0.9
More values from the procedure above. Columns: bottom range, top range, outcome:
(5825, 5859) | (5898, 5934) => 0.97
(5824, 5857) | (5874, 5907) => 0.83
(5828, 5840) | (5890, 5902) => 0.74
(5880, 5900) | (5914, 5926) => 1.31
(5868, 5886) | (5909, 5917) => 0.94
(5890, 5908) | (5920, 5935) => 1.22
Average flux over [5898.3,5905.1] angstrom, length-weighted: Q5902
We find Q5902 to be 9.59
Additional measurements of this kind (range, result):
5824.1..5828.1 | 11.2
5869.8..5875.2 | 11.5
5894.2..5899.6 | 8.43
